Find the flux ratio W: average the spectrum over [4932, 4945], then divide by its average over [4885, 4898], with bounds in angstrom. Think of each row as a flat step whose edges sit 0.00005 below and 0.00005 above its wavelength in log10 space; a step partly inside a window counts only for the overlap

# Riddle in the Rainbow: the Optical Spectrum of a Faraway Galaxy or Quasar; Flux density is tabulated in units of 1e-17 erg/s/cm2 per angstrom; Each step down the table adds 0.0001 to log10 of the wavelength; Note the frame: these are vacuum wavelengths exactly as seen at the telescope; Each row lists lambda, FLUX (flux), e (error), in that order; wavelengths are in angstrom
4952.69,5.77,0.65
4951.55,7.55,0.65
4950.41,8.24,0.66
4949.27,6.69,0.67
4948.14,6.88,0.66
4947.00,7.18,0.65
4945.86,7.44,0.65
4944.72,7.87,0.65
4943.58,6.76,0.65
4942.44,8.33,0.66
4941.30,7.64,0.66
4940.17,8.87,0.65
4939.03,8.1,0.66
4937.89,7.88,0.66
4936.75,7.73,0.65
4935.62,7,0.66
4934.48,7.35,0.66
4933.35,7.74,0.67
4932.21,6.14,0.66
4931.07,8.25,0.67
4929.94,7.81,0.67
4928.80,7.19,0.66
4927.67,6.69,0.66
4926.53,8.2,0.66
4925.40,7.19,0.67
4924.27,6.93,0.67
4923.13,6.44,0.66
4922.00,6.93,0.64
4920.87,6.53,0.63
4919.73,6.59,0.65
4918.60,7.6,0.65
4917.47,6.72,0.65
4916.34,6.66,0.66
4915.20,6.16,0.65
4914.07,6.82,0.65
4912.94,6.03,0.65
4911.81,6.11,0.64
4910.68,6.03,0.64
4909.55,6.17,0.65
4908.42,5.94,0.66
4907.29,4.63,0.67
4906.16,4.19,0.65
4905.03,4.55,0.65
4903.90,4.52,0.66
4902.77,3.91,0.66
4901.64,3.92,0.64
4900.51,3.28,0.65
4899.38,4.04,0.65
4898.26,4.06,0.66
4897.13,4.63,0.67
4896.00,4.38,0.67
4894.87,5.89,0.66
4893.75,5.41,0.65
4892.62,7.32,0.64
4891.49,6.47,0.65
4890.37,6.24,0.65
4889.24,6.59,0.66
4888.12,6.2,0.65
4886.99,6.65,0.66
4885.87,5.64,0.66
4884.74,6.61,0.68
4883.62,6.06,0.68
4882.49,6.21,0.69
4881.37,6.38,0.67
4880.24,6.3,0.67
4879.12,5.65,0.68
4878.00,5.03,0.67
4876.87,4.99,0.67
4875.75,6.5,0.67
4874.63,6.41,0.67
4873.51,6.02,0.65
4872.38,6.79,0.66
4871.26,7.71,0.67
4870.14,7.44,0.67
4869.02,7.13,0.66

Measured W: 1.29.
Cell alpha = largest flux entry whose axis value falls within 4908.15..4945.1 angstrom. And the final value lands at 8.87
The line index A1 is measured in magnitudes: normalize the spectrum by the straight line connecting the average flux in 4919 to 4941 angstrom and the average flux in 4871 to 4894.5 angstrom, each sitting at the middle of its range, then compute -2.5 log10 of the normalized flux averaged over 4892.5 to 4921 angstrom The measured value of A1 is 0.25 mag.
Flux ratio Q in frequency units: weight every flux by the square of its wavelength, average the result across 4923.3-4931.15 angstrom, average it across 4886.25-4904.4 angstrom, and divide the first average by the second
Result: 1.4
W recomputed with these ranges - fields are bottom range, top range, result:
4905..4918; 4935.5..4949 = 1.30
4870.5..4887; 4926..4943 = 1.24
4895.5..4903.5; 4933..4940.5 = 1.93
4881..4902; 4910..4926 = 1.19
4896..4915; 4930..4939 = 1.52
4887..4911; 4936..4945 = 1.52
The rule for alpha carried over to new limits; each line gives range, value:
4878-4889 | 6.65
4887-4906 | 7.32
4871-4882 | 7.71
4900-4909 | 5.94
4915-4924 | 7.6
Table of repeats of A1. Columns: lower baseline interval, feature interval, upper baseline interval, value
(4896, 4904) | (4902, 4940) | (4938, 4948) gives -0.13 mag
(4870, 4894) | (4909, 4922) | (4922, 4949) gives 0.08 mag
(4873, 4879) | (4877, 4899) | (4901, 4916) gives -0.04 mag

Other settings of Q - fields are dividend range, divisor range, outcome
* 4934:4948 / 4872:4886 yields 1.30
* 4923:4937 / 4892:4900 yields 1.45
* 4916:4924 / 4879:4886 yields 1.12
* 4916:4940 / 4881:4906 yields 1.37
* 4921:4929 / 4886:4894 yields 1.12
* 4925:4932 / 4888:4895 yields 1.20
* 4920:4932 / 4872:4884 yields 1.22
